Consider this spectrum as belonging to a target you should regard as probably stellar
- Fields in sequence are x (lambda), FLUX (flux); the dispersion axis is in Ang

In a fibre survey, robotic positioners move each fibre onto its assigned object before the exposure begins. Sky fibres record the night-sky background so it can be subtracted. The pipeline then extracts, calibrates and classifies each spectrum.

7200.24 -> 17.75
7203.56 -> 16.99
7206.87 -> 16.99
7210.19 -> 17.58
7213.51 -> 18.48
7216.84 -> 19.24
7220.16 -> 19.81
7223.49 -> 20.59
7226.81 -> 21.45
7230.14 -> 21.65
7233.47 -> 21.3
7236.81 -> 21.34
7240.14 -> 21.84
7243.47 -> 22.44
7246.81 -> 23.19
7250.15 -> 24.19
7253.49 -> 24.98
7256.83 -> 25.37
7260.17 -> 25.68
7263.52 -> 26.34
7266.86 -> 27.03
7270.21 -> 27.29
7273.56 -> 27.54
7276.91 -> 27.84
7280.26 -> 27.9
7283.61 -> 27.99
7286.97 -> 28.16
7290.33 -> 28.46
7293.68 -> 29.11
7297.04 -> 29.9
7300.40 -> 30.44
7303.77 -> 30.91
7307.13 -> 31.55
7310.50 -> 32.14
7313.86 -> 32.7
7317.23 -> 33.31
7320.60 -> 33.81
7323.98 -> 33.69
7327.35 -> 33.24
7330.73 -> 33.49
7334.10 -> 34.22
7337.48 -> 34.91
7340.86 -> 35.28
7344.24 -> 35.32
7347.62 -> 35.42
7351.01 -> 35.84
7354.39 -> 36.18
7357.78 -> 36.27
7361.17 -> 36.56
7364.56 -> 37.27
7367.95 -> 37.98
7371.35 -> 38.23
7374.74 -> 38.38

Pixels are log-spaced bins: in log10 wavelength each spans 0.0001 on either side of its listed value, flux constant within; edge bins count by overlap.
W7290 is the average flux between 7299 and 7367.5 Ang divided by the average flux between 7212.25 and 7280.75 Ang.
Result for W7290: 1.45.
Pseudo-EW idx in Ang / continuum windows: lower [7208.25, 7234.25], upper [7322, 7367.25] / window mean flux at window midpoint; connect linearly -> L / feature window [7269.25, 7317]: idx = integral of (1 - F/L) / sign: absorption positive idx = -1.17 Ang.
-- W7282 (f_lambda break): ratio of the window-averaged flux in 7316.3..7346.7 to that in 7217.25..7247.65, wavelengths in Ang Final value 1.6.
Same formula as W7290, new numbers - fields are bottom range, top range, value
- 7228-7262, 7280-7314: 1.29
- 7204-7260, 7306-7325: 1.54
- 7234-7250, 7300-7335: 1.47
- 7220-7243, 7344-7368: 1.70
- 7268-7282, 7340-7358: 1.29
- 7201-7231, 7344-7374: 1.92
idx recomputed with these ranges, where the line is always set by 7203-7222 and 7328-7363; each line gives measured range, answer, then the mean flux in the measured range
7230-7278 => -2.0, 24.6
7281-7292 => -0.2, 28.2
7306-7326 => -0.9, 32.9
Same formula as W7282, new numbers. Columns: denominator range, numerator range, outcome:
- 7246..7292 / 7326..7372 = 1.34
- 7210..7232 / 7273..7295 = 1.41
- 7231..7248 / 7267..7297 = 1.28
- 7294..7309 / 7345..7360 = 1.18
